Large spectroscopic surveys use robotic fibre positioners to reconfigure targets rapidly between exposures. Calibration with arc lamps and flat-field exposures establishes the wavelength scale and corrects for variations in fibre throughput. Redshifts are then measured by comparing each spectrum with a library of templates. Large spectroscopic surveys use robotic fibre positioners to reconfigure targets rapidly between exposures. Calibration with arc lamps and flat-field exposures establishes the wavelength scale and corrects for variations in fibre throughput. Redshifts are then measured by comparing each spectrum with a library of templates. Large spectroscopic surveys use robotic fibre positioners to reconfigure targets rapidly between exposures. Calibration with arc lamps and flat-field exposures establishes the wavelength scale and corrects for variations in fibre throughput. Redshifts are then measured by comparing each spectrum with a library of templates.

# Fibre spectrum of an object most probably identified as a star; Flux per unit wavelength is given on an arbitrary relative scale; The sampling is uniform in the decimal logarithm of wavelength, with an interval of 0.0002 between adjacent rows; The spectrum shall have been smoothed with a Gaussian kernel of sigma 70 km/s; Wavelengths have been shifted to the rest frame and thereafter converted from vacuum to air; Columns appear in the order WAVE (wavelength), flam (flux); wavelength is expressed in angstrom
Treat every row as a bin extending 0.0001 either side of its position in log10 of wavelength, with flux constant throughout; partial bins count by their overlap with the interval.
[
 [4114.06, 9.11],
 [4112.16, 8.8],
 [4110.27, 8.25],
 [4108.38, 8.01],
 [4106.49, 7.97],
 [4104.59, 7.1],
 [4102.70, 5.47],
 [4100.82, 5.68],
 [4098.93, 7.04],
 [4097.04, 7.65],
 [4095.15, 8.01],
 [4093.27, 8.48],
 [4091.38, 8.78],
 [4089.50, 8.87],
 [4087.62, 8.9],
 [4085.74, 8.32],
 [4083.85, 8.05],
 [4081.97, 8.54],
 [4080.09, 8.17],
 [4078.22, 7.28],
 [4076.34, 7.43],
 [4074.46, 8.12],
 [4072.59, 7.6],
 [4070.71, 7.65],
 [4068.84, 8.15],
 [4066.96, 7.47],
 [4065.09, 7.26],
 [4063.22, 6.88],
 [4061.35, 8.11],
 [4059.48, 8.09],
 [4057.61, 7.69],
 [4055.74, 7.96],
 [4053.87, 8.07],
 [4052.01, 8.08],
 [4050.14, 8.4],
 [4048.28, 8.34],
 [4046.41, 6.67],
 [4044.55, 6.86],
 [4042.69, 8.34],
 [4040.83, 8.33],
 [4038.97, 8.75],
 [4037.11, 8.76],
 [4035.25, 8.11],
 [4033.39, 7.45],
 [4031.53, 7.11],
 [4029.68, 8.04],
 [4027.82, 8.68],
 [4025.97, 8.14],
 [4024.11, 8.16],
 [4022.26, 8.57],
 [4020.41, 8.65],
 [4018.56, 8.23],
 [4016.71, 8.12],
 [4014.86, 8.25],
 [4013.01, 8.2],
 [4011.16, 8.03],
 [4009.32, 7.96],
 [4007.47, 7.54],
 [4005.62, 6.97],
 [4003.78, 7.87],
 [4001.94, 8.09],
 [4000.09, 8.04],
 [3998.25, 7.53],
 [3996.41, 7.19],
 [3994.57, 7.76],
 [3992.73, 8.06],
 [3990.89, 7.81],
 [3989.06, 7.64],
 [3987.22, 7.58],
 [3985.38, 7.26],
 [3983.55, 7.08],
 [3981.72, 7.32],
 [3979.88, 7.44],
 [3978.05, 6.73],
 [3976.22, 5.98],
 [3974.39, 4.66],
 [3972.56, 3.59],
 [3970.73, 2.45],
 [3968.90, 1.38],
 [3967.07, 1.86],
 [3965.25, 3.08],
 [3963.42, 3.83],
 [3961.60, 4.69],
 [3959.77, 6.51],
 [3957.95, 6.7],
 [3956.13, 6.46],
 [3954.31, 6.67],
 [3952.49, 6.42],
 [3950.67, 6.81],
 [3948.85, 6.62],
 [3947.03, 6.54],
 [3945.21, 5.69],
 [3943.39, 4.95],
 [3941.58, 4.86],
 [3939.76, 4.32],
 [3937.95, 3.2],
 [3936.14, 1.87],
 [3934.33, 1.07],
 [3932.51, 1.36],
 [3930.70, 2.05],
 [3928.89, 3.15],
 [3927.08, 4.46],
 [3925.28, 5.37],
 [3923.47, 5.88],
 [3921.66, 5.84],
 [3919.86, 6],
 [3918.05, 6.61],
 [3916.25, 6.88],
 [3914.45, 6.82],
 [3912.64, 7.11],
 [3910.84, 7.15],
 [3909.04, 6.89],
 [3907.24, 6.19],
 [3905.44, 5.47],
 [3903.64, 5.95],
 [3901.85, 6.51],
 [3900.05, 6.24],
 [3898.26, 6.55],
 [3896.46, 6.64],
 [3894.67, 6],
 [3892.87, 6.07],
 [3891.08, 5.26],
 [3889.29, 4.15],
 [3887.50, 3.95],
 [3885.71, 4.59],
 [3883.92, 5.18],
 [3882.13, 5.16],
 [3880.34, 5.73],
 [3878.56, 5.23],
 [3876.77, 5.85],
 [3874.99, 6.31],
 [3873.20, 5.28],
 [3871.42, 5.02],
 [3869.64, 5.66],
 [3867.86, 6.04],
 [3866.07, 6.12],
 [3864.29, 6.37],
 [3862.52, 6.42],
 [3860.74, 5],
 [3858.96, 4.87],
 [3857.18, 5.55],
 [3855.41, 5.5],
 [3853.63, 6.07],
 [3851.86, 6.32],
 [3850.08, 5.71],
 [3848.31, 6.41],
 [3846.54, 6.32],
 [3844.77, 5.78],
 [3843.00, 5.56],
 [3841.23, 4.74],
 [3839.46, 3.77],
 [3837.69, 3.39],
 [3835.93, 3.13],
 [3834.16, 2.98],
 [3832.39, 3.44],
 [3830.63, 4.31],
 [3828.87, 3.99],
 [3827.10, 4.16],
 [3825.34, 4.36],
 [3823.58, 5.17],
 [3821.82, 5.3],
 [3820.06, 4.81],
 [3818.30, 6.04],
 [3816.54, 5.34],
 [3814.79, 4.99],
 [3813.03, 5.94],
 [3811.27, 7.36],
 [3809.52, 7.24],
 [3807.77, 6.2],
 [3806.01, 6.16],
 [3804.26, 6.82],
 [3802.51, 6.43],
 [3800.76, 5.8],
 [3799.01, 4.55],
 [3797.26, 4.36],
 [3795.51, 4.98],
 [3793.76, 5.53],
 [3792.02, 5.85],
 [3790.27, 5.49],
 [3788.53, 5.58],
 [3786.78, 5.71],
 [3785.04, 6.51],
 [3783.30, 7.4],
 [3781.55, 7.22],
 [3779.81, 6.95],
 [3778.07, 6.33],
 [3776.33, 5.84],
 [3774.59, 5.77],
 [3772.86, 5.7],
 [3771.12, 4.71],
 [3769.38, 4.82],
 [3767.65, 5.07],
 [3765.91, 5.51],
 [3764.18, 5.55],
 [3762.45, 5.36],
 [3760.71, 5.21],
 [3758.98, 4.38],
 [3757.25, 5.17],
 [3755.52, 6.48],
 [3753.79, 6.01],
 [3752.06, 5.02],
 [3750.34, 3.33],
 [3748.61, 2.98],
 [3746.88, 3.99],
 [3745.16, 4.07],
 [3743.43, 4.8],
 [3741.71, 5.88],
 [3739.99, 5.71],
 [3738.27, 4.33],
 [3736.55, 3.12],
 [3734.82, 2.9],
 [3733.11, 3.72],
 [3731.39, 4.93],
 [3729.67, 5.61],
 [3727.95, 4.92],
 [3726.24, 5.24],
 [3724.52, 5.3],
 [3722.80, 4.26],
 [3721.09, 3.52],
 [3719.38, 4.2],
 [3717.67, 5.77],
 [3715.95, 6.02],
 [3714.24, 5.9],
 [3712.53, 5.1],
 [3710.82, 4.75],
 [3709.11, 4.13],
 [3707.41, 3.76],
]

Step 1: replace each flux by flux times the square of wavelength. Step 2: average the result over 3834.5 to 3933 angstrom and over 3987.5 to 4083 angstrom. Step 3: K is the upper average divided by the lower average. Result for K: 1.6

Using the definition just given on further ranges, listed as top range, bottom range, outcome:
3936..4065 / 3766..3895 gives 1.38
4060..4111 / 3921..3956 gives 1.80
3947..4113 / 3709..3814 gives 1.58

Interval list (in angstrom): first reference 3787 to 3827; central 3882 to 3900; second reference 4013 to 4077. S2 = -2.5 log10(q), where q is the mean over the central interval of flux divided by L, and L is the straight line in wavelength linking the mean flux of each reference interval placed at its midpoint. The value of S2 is 0.19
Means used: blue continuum 5.62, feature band 5.41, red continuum 7.96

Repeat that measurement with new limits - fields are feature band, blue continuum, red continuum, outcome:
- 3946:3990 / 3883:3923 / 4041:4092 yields 0.20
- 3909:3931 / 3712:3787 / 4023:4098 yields 0.16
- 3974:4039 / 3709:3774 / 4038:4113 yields -0.07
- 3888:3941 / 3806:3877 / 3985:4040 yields 0.23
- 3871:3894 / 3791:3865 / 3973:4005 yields 0.14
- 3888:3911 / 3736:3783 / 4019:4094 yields 0.09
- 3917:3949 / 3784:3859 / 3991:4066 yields 0.46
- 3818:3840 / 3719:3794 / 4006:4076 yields 0.37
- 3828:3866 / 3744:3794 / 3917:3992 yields 0.05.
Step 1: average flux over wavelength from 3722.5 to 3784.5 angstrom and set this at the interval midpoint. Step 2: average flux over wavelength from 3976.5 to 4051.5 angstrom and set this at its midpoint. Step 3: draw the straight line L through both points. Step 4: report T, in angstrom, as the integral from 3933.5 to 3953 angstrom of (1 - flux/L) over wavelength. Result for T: 6.5 angstrom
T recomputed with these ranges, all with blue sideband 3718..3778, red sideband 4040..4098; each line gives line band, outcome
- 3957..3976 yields 8.18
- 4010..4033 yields -2.06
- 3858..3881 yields 1.27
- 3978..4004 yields -1.38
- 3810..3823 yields -0.52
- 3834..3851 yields 2.67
